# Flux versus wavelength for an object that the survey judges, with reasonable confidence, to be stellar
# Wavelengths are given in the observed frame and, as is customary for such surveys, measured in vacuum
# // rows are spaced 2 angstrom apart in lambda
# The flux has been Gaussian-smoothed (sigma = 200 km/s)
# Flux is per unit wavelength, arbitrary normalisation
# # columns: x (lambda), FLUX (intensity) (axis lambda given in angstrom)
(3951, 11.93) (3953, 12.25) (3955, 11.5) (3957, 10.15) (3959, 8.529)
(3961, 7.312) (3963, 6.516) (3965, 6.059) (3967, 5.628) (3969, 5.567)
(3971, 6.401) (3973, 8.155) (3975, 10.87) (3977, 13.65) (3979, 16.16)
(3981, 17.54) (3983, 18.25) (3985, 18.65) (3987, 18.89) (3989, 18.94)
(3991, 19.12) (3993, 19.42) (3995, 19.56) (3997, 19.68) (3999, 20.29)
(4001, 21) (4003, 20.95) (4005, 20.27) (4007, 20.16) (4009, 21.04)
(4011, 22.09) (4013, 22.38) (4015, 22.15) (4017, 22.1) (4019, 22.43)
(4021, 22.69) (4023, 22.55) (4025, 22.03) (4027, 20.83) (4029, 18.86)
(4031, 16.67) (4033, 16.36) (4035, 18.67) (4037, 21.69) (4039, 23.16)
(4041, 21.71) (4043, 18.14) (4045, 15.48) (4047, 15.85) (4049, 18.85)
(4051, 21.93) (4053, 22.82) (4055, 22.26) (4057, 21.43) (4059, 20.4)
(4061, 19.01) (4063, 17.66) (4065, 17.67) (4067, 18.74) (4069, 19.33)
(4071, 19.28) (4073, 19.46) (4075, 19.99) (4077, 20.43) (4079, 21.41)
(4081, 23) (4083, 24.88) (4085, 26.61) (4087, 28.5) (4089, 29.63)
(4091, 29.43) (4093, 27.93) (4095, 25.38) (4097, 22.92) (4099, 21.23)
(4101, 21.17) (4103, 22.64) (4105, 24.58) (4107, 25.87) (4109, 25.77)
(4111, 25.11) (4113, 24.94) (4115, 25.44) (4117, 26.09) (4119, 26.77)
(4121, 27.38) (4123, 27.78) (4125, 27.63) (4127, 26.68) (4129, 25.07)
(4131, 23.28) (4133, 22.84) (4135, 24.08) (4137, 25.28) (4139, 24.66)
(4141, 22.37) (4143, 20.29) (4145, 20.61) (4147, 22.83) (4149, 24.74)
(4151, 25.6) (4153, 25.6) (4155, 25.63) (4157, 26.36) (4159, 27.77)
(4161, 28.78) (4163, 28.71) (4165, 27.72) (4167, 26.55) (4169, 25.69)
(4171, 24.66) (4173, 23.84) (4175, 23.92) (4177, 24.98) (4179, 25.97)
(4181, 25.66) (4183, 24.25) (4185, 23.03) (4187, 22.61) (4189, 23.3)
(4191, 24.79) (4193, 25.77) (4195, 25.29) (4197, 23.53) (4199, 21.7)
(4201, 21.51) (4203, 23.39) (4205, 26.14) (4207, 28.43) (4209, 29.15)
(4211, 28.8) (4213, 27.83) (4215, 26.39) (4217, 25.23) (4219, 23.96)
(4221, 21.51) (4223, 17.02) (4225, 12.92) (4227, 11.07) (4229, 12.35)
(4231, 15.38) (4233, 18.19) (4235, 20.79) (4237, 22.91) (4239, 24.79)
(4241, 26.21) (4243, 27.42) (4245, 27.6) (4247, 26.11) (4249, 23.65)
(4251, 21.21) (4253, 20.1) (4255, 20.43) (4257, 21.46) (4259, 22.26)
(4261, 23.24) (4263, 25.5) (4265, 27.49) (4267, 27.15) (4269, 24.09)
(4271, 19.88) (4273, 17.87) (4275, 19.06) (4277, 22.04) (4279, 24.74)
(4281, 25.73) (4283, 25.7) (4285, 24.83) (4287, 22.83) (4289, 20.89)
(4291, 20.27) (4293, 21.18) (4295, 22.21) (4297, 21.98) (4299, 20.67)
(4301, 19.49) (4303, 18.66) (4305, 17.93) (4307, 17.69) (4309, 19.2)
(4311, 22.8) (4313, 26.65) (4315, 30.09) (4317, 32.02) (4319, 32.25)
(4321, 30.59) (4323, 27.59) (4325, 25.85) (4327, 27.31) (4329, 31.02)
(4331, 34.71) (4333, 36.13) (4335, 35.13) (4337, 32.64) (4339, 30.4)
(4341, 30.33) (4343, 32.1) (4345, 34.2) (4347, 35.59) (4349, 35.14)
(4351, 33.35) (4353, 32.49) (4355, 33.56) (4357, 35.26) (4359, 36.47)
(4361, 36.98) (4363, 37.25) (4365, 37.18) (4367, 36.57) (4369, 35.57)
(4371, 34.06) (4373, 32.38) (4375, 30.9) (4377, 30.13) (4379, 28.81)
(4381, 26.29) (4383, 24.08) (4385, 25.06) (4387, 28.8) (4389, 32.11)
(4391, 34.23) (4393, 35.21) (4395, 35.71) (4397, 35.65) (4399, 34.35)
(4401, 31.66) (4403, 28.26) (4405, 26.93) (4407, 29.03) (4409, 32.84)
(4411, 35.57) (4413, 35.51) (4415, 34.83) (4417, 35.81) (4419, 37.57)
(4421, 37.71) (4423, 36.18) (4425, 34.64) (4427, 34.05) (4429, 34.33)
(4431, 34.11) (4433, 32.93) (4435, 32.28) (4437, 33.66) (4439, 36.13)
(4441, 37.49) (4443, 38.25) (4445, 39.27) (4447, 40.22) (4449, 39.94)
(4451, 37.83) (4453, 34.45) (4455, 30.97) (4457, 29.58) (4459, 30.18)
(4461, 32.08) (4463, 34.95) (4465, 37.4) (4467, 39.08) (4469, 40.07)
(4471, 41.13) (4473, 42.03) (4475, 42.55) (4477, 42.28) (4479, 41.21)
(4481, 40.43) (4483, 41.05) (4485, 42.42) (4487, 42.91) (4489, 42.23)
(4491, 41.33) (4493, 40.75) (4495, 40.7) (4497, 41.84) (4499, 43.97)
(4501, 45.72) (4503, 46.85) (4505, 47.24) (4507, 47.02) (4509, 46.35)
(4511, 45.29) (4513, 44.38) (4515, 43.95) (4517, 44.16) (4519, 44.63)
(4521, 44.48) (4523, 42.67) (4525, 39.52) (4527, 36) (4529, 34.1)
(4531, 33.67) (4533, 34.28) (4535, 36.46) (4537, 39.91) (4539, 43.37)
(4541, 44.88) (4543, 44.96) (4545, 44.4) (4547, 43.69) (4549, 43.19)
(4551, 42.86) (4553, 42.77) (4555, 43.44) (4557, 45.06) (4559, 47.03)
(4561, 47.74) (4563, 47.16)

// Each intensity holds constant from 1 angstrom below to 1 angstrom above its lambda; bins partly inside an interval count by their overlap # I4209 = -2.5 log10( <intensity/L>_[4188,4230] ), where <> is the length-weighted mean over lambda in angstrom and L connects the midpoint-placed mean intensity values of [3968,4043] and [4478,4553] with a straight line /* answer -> 0.22 mag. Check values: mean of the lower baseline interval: 18.7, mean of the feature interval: 22.9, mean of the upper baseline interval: 42.2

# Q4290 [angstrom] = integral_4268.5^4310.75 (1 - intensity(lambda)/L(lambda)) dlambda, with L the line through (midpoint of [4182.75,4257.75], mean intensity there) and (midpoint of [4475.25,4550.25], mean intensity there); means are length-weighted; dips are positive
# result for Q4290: 9.4 angstrom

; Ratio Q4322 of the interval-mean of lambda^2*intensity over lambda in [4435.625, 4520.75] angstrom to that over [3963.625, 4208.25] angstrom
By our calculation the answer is 2.20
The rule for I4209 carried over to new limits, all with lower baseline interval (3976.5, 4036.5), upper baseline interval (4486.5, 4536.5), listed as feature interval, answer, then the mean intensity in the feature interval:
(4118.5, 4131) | -0.07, 26.6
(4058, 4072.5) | 0.19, 18.9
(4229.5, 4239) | 0.46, 19.5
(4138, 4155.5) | 0.11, 23.5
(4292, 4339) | 0.26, 26.3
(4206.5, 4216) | 0.03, 28.1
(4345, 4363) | 0.00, 35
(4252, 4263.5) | 0.37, 22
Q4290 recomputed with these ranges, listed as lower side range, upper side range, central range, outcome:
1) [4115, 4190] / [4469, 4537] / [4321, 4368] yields 1.4 angstrom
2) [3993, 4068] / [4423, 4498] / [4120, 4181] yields -0.3 angstrom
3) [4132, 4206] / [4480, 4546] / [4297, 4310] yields 5.1 angstrom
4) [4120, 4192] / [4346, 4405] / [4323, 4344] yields -0.1 angstrom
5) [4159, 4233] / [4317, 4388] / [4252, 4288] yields 6.1 angstrom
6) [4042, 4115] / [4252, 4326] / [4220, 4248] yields 3.3 angstrom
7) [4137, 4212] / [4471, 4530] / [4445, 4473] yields 2.8 angstrom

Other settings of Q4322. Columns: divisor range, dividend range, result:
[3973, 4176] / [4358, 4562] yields 2.04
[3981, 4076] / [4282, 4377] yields 1.69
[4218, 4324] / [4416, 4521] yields 1.92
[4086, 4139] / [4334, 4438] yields 1.48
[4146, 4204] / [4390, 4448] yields 1.55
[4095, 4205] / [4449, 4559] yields 1.95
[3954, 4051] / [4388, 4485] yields 2.57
